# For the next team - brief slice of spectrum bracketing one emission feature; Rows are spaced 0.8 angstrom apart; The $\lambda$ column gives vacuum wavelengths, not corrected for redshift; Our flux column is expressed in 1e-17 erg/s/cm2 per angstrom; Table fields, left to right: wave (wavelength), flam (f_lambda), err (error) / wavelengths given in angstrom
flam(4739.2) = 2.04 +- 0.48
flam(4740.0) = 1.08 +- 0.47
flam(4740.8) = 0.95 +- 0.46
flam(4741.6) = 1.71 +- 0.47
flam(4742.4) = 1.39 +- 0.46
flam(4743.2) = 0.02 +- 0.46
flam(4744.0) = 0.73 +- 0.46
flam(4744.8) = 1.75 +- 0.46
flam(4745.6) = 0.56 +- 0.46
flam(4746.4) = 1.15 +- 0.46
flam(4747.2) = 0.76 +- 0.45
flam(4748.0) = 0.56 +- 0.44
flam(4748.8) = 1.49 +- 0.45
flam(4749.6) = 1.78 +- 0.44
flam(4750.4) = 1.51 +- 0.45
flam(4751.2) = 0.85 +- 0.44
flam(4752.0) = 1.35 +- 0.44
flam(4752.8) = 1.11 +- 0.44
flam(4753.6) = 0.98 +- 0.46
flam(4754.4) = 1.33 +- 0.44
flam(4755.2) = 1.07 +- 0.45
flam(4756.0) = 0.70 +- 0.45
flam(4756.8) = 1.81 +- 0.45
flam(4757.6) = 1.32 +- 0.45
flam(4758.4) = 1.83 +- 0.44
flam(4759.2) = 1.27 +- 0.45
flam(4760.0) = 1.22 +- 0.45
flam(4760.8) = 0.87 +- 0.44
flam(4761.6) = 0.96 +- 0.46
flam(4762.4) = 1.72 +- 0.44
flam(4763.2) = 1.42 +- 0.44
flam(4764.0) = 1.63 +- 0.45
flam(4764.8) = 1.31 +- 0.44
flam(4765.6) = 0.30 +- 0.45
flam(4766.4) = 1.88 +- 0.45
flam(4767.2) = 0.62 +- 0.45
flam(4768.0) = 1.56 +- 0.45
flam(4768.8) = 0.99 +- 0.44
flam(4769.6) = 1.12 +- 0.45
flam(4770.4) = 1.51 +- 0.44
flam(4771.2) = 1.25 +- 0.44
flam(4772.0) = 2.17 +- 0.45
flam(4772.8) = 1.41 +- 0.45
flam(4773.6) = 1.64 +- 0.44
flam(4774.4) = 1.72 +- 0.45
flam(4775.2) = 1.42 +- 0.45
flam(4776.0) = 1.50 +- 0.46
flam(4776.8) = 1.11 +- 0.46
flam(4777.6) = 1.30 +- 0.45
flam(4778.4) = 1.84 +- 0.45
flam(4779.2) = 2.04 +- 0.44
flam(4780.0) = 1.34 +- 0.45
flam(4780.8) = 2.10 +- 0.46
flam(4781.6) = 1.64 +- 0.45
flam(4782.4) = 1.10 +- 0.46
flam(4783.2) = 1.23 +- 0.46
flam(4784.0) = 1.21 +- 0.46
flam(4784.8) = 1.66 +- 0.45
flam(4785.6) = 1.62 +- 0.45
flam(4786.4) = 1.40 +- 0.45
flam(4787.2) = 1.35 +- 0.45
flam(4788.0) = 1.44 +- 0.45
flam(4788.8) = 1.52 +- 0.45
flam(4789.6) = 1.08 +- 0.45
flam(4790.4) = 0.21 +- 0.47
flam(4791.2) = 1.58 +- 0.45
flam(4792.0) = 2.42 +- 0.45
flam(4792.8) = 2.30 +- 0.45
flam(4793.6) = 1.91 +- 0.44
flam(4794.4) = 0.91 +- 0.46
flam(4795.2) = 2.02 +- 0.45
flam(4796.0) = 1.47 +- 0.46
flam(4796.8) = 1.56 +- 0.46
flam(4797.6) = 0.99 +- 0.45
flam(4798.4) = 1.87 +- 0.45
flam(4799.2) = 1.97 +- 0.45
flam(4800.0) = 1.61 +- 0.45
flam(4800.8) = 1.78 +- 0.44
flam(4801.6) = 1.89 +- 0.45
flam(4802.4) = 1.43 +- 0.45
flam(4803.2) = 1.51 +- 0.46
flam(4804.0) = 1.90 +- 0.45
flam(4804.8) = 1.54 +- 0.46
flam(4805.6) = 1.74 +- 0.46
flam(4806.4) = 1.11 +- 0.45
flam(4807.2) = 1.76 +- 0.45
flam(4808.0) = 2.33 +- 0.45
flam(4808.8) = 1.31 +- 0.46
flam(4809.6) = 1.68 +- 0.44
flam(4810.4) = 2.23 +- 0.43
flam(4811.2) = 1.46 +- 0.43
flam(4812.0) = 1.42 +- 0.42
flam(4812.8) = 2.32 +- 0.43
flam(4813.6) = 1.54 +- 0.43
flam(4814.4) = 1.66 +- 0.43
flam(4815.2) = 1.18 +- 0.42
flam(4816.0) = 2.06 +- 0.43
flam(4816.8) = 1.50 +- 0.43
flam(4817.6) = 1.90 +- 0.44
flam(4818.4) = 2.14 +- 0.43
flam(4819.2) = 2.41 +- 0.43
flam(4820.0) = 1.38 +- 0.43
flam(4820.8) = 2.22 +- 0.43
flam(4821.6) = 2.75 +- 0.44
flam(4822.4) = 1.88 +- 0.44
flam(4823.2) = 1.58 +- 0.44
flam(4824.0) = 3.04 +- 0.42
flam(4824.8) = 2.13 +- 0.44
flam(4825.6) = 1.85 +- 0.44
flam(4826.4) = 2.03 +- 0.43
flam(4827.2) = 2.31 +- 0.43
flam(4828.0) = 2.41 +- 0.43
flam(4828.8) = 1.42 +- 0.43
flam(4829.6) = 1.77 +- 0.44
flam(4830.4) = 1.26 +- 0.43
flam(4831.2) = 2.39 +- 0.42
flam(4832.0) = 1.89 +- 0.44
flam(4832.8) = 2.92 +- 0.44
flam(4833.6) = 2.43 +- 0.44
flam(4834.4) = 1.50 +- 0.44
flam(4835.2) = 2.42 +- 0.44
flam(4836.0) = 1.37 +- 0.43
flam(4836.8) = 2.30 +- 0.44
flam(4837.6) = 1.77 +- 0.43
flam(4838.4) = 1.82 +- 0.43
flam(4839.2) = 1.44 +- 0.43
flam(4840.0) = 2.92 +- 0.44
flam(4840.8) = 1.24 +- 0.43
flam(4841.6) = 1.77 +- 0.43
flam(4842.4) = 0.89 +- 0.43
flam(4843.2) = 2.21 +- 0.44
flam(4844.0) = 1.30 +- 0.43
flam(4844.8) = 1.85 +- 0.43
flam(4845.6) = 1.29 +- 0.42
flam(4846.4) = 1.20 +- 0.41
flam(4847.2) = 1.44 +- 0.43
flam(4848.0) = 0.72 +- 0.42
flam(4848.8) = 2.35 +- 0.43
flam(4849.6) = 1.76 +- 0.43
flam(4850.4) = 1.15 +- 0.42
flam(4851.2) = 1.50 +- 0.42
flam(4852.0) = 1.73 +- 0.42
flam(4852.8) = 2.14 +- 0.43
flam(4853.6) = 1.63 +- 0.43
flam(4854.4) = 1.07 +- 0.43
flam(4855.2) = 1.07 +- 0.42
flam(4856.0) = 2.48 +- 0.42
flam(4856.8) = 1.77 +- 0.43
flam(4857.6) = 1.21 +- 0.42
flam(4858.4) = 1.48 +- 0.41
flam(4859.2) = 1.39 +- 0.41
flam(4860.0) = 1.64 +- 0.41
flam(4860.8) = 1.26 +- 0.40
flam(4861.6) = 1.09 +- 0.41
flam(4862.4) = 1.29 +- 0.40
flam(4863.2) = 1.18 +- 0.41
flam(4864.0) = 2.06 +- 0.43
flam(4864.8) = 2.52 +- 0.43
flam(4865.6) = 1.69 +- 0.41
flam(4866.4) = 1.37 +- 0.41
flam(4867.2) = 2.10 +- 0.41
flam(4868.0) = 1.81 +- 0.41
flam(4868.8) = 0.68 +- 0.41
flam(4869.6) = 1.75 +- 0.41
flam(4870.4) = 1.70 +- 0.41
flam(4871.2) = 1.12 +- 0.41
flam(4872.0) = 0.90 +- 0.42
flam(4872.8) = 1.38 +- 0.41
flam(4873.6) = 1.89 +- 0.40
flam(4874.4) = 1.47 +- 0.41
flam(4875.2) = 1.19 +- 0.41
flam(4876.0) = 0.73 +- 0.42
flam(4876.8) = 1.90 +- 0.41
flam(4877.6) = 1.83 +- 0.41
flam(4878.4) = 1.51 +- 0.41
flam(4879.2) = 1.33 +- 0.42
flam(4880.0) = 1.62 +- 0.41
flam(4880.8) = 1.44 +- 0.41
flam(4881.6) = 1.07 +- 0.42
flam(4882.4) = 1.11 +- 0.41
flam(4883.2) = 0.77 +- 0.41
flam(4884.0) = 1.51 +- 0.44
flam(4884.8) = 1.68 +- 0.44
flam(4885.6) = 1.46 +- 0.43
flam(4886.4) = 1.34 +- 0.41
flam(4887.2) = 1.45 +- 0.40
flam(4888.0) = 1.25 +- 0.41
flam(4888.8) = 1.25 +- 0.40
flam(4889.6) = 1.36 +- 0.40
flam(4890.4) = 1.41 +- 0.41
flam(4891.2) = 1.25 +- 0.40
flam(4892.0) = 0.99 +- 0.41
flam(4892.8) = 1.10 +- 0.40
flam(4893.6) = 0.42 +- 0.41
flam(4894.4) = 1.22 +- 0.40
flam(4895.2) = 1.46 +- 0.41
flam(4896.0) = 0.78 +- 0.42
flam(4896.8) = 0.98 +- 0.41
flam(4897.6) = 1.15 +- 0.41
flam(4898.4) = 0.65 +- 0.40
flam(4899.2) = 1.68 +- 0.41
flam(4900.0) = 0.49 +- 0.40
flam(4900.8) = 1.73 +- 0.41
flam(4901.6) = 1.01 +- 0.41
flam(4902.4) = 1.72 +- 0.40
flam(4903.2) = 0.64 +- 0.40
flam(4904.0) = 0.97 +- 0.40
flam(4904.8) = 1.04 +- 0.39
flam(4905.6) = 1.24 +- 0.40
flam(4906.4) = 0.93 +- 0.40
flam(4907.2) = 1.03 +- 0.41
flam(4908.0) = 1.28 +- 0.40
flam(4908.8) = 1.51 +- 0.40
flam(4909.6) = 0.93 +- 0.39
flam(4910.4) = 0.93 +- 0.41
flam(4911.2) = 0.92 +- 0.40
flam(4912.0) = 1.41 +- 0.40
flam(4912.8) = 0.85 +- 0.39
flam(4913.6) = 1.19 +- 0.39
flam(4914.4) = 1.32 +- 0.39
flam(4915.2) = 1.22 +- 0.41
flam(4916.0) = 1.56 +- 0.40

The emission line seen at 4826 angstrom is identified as C III]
